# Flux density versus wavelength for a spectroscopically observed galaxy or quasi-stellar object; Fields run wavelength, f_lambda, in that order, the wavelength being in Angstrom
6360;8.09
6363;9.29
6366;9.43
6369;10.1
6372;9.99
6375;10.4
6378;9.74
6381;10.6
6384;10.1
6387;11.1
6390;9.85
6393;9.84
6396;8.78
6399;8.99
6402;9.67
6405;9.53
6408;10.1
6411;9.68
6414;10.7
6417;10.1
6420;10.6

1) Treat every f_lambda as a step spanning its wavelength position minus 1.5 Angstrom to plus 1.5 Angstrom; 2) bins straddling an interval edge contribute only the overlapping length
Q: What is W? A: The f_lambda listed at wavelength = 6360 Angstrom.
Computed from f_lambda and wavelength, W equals 8.09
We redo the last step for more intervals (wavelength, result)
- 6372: 9.99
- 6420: 10.6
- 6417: 10.1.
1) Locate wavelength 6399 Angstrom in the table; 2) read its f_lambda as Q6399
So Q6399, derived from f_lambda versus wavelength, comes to 8.99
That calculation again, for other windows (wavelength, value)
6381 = 10.6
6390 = 9.85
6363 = 9.29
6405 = 9.53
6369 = 10.1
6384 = 10.1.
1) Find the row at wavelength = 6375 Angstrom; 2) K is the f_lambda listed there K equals 10.4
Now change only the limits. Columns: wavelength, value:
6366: 9.43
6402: 9.67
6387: 11.1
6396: 8.78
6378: 9.74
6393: 9.84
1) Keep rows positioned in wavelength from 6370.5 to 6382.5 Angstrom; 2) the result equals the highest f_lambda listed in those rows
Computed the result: 10.6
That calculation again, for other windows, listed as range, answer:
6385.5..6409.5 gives 11.1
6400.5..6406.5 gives 9.67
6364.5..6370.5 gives 10.1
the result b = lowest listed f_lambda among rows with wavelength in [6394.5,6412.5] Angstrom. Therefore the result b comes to 8.78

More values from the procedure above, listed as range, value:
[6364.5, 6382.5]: 9.43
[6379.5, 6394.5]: 9.84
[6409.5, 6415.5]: 9.68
